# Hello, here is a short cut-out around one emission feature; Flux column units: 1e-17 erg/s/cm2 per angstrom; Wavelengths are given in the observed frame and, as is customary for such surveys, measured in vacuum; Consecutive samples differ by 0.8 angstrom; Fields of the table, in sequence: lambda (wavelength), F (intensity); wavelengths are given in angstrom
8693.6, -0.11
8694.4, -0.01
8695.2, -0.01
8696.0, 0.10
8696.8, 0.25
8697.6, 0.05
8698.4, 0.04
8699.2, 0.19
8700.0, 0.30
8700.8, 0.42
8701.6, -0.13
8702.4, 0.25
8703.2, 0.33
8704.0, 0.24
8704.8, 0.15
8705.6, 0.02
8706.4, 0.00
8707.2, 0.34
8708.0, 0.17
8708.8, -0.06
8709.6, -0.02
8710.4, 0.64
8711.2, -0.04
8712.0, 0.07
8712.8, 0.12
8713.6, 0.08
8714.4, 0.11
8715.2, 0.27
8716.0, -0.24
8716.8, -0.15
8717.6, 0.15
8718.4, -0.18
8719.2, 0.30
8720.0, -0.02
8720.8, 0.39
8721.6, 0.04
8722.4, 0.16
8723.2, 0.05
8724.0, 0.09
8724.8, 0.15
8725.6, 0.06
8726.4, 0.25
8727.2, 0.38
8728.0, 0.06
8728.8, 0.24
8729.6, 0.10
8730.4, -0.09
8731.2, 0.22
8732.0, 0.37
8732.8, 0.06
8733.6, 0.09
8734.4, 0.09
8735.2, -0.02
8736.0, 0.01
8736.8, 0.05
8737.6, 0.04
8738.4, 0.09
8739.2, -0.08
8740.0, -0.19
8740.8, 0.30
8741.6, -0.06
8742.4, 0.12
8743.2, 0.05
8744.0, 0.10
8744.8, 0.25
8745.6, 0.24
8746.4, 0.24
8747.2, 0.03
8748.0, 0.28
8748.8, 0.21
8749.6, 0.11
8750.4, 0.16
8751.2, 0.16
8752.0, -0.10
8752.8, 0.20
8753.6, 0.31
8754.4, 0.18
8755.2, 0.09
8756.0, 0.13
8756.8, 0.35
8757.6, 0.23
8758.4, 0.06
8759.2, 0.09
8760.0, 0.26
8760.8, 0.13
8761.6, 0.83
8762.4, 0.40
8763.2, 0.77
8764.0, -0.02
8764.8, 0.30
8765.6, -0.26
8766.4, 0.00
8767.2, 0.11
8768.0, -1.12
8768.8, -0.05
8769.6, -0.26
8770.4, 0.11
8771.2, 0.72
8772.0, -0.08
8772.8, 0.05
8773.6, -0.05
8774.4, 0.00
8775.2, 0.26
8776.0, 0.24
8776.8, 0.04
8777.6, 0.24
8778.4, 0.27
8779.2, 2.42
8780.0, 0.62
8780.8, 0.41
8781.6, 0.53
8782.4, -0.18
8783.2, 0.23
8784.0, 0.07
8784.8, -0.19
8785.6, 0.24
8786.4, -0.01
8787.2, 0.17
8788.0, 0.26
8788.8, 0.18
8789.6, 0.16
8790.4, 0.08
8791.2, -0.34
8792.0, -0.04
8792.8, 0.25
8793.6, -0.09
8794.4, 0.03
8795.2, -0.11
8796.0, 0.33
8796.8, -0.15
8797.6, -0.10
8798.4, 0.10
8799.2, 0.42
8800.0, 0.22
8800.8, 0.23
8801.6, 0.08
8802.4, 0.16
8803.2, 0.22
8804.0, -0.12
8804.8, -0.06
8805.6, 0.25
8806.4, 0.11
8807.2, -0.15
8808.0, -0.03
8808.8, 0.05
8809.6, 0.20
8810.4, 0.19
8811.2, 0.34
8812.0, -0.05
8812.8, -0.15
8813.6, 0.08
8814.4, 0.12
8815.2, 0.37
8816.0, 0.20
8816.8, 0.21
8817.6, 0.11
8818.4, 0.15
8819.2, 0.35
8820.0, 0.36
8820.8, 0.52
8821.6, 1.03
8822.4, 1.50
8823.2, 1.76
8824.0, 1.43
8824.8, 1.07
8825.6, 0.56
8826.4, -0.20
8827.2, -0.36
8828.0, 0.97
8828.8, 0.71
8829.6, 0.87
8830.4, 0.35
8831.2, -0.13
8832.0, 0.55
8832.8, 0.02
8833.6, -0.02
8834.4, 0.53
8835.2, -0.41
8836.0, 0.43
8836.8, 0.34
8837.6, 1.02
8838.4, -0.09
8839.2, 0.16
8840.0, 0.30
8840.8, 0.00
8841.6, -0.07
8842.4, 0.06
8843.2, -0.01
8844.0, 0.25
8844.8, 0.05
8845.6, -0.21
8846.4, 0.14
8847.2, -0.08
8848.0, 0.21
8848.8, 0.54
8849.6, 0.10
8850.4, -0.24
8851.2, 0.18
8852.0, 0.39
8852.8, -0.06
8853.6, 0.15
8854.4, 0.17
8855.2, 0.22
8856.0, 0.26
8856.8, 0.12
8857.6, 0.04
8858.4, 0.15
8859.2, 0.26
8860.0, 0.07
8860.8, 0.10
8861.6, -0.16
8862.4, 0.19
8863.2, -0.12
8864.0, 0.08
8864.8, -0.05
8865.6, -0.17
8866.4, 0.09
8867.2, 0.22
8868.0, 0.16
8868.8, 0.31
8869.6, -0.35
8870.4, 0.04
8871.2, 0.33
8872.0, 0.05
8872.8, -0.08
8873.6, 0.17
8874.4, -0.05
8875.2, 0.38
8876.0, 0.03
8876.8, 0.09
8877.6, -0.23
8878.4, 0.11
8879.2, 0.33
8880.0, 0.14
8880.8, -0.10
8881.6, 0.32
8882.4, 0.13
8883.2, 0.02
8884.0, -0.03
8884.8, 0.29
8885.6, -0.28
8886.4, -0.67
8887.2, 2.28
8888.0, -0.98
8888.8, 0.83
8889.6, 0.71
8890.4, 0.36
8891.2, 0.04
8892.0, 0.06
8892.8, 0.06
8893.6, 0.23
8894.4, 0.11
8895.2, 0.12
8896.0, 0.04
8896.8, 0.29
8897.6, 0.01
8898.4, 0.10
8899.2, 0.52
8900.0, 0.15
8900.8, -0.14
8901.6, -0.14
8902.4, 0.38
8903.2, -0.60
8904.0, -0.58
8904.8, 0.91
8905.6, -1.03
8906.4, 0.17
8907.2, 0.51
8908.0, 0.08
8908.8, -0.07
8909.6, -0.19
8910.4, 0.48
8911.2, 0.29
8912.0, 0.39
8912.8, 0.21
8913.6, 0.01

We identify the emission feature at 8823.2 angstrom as H-beta 4861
